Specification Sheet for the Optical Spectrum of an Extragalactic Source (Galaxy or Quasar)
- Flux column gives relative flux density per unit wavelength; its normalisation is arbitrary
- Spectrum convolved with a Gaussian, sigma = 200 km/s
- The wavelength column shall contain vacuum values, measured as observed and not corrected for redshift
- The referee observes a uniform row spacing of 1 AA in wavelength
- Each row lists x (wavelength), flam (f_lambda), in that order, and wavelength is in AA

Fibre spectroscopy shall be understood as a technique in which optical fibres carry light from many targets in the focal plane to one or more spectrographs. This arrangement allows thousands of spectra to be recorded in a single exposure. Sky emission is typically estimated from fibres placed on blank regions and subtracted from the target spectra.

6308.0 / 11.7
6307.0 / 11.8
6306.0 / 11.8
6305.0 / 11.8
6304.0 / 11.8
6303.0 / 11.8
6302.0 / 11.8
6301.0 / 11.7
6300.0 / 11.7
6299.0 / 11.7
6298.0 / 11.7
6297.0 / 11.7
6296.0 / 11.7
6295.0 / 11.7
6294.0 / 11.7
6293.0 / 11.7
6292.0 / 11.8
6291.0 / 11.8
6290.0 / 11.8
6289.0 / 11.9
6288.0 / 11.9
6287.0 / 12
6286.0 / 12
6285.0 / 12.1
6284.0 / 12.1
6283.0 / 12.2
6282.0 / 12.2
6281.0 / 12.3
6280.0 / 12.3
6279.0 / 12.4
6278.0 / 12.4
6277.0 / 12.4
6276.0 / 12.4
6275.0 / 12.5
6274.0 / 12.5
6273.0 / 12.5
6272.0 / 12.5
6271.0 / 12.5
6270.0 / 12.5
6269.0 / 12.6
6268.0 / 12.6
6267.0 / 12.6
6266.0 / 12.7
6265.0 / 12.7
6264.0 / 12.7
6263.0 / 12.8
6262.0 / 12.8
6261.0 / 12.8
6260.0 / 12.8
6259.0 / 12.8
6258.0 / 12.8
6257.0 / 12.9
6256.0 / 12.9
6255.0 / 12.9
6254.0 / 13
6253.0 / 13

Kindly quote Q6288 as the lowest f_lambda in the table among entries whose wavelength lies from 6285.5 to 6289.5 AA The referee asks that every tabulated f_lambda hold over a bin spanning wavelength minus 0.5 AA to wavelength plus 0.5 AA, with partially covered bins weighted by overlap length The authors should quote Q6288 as 11.9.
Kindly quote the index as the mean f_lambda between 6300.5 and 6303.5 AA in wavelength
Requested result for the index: 11.8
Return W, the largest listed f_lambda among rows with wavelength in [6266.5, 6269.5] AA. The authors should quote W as 12.6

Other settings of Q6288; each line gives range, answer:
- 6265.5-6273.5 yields 12.5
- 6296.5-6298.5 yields 11.7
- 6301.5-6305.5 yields 11.8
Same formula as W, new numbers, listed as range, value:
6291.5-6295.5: 11.8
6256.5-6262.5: 12.9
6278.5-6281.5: 12.4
